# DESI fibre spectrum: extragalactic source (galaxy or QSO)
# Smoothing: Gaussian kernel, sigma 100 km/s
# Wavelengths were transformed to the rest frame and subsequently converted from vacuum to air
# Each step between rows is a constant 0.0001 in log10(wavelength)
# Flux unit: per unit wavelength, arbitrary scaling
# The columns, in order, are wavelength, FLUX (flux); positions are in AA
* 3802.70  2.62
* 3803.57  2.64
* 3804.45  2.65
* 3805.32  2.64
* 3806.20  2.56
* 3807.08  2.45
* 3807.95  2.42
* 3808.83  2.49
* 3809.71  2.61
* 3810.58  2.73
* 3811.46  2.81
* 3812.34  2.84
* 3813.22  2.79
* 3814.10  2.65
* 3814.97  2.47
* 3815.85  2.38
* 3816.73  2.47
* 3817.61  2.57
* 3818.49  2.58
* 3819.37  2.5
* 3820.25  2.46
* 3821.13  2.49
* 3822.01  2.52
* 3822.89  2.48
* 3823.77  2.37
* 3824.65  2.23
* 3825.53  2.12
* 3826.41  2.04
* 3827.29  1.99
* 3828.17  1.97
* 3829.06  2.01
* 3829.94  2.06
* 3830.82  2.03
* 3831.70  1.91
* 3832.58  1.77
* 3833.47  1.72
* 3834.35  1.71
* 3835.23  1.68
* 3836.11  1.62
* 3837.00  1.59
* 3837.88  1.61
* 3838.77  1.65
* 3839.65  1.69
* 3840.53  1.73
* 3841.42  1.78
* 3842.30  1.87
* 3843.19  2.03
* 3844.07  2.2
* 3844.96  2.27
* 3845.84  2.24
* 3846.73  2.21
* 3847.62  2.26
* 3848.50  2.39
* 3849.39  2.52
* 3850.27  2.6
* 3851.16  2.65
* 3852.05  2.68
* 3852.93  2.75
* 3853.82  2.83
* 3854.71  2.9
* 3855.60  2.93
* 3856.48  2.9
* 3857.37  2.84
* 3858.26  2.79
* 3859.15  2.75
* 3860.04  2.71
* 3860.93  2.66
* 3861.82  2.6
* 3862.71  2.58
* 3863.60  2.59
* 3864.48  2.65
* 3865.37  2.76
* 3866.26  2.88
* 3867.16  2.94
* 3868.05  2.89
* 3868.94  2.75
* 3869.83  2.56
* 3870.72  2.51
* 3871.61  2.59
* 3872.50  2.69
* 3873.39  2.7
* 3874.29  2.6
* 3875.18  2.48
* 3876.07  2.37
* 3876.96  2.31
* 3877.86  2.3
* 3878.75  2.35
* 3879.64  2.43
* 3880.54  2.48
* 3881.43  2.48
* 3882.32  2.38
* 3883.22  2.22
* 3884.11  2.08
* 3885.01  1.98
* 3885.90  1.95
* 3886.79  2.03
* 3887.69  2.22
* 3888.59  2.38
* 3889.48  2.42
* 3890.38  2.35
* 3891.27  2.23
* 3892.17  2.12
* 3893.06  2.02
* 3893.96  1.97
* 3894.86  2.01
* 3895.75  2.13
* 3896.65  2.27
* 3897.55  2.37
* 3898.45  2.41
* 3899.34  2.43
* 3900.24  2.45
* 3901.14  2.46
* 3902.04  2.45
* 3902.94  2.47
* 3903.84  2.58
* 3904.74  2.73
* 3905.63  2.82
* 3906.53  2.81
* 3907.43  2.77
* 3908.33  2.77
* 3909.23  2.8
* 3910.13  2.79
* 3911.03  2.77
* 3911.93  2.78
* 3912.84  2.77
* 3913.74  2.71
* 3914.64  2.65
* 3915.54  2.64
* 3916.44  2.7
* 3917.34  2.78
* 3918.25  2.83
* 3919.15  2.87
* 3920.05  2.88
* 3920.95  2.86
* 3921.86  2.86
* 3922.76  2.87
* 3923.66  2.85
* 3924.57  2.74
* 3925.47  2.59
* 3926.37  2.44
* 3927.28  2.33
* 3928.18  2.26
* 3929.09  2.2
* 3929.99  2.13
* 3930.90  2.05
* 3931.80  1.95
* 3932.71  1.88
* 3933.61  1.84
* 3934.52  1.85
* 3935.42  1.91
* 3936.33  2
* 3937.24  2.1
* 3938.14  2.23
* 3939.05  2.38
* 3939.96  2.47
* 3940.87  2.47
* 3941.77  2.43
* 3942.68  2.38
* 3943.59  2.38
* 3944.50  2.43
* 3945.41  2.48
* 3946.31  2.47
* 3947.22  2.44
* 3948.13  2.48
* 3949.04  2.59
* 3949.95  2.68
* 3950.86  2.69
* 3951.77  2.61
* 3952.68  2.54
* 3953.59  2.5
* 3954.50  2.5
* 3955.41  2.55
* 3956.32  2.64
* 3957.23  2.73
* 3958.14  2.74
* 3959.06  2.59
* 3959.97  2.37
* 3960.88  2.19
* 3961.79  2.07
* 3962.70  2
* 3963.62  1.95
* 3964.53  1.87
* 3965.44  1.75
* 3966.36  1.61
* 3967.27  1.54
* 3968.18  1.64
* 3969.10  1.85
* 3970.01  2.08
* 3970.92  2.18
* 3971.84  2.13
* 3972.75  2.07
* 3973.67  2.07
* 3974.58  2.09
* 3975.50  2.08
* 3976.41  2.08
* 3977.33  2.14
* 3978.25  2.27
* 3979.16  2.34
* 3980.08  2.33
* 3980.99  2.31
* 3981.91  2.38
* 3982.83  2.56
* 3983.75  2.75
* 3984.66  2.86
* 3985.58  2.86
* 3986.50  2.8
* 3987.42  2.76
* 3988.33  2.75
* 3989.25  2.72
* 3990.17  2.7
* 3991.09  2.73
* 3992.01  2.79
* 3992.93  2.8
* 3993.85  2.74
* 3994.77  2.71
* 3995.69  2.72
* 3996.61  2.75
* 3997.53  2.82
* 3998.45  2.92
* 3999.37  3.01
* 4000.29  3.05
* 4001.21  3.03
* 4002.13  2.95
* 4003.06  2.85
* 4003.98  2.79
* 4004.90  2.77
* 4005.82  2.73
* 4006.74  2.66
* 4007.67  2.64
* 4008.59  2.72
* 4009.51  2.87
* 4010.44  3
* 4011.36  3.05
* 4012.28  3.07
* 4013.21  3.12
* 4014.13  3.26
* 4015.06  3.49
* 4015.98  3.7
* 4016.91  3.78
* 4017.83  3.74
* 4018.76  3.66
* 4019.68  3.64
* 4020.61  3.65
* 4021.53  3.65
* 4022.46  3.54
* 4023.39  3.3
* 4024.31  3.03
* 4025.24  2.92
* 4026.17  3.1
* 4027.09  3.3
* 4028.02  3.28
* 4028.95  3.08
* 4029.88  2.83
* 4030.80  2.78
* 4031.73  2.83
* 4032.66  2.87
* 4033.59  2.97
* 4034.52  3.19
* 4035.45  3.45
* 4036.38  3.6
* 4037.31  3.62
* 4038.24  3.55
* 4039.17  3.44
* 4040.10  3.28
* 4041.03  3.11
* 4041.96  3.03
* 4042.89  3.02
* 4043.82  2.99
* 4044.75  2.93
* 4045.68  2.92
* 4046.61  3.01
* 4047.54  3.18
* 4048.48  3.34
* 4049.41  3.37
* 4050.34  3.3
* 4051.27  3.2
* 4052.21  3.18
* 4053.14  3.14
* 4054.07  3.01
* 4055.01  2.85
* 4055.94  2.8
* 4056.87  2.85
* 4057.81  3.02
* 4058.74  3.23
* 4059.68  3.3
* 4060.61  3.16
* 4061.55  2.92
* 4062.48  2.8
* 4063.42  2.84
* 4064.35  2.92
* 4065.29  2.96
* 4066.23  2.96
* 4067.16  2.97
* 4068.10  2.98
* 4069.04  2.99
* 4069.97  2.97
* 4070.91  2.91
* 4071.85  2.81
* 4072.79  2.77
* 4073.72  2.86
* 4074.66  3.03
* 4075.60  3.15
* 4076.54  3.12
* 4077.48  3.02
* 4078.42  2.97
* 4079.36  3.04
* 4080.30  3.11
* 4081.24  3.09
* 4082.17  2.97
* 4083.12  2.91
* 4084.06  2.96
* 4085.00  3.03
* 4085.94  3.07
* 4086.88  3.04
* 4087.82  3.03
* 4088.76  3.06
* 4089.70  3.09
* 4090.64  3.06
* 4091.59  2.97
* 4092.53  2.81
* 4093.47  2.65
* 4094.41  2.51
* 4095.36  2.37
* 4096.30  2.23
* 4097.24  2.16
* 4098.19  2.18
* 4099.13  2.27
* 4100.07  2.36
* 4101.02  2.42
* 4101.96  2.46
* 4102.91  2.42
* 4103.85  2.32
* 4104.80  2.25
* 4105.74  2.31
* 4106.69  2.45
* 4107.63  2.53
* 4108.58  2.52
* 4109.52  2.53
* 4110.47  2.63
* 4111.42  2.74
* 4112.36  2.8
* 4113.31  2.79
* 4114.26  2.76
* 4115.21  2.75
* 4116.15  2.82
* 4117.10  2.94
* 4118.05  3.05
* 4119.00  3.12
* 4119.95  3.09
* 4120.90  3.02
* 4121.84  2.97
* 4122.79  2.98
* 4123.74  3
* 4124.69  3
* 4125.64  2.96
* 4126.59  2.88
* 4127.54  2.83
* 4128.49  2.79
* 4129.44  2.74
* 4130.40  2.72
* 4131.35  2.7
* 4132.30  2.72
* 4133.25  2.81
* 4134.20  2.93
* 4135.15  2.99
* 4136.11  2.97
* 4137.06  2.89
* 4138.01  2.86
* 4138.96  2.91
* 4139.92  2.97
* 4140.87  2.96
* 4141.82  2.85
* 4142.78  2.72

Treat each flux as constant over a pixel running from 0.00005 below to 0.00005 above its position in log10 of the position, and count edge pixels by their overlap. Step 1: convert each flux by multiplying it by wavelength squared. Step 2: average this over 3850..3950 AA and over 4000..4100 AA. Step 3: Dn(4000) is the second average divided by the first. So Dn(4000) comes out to 1.3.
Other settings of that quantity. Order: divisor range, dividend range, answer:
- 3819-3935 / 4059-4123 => 1.31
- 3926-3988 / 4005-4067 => 1.43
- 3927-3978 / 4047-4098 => 1.41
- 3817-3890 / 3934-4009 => 1.11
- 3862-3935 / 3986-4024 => 1.29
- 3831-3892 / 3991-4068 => 1.43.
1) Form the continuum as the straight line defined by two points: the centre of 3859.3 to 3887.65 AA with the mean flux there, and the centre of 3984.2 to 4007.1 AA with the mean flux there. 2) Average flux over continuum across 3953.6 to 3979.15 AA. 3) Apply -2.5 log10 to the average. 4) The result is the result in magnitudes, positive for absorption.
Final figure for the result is 0.26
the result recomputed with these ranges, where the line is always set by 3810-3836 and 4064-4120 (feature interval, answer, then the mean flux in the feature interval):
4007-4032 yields -0.21 mag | 3.22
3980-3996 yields -0.04 mag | 2.69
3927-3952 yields 0.10 mag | 2.29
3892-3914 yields -0.03 mag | 2.51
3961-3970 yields 0.35 mag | 1.84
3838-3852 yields 0.09 mag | 2.14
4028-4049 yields -0.17 mag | 3.14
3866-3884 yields -0.07 mag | 2.53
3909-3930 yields -0.09 mag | 2.68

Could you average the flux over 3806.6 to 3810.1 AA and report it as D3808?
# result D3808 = 2.49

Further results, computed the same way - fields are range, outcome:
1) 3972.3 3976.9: 2.08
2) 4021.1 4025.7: 3.28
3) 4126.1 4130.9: 2.79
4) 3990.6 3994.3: 2.76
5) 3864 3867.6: 2.8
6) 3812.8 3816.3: 2.57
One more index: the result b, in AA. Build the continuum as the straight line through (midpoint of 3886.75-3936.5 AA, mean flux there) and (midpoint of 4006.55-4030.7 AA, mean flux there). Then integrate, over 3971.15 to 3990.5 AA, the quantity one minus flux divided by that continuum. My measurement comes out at 3.5 AA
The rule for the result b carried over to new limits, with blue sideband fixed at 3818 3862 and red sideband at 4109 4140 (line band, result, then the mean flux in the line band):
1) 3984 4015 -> -3.1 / 2.86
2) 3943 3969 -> 1.9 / 2.32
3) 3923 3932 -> 0.2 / 2.38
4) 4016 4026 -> -3.2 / 3.49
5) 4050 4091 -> -3.9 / 3.01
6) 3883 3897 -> 1.3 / 2.15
